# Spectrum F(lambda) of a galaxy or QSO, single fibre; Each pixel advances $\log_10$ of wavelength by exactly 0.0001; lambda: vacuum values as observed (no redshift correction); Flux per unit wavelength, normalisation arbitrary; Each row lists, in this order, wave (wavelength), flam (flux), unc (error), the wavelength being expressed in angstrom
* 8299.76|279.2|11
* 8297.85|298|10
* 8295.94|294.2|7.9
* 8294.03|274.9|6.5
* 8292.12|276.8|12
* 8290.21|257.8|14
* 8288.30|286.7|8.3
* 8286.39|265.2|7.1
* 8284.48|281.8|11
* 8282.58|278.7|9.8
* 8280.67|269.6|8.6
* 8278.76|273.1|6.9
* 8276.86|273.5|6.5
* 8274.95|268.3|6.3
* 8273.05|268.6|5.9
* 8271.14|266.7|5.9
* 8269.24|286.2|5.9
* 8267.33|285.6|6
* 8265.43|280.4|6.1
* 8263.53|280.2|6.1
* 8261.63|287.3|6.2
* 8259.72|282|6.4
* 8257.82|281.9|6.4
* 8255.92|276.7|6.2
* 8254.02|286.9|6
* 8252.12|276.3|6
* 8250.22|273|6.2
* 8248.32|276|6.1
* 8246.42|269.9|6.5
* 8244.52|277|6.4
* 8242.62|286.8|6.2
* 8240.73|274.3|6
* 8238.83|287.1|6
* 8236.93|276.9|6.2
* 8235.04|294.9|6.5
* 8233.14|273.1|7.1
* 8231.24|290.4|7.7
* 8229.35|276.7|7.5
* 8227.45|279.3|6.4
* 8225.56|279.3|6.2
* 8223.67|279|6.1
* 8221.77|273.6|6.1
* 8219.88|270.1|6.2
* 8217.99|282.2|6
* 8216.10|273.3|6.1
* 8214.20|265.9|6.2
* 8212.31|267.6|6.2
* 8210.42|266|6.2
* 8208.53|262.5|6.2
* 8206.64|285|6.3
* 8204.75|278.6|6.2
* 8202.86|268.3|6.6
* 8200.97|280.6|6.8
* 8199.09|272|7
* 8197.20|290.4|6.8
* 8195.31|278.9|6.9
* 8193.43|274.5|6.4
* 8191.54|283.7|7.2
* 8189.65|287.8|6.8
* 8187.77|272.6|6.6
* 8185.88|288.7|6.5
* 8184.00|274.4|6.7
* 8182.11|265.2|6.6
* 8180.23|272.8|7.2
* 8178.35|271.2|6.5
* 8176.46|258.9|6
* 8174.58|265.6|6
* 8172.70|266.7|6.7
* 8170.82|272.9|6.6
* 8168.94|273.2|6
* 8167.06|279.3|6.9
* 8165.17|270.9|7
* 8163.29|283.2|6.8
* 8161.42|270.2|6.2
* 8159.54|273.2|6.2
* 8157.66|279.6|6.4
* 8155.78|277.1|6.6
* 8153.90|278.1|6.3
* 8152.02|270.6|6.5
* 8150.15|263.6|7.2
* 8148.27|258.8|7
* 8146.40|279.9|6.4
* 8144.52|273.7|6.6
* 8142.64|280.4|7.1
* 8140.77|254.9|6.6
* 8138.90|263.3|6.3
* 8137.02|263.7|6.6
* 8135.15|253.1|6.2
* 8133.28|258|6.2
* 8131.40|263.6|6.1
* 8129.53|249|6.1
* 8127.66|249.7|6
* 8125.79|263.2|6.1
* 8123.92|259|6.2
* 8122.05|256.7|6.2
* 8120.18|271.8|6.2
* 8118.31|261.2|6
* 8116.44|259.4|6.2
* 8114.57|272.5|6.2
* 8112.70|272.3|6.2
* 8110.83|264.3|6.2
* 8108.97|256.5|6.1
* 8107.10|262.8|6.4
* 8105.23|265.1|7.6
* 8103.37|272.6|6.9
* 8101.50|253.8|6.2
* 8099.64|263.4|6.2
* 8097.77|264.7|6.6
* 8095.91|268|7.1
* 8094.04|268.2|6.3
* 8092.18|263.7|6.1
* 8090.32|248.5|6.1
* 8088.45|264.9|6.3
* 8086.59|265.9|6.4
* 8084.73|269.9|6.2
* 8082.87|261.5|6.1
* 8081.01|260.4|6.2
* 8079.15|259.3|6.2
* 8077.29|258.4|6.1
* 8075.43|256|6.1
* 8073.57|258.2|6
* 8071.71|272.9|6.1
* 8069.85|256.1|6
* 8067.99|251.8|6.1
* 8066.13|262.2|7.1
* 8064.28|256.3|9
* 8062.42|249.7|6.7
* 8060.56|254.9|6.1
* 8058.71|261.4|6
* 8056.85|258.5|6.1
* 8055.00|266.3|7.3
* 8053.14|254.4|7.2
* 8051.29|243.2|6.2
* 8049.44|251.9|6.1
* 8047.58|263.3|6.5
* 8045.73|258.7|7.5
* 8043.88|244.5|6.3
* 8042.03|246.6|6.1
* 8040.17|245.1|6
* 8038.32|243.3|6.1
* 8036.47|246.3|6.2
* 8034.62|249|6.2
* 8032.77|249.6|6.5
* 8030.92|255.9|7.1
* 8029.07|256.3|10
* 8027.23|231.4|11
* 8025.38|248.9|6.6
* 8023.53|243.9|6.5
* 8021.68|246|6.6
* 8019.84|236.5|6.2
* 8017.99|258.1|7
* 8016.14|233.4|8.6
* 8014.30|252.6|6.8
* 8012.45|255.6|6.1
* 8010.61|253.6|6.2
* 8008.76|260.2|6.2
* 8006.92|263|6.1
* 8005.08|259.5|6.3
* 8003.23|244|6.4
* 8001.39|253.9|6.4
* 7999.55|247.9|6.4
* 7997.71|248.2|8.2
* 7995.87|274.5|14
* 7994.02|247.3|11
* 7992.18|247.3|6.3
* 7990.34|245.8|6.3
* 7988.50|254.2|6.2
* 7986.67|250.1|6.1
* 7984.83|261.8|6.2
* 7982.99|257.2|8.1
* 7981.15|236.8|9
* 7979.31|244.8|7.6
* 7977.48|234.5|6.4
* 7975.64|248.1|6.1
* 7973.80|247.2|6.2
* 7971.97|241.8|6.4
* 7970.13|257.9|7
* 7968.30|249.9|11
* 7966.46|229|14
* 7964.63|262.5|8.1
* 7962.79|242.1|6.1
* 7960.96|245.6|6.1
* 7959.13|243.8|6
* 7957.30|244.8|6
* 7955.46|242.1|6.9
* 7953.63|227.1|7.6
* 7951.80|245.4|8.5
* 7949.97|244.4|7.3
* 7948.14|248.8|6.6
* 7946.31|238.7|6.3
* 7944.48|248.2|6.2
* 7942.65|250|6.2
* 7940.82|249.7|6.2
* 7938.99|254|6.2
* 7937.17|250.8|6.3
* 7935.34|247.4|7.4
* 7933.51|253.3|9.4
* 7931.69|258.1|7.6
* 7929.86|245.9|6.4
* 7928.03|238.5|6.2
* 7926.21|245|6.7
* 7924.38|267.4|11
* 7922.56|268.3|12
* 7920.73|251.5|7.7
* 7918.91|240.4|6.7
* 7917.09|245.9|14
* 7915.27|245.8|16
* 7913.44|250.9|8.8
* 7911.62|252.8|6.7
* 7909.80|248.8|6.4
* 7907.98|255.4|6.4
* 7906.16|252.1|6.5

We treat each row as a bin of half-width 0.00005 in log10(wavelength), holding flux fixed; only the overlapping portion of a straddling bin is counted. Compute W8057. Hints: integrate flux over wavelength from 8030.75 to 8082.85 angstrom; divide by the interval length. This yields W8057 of 255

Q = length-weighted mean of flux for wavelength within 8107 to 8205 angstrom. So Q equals 270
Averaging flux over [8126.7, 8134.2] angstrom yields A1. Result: 255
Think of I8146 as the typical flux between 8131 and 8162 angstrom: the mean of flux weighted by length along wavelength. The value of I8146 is 268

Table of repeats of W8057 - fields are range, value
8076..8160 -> 264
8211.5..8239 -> 278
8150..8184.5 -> 272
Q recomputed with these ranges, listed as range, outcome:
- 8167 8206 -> 275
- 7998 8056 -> 250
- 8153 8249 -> 276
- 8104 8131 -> 262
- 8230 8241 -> 283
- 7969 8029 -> 250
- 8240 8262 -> 279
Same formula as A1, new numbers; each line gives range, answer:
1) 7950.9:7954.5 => 236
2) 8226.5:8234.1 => 280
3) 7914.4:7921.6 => 246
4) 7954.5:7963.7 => 244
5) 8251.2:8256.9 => 280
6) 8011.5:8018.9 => 250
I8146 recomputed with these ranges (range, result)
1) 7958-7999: 249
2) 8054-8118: 262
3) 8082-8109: 264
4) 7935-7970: 246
